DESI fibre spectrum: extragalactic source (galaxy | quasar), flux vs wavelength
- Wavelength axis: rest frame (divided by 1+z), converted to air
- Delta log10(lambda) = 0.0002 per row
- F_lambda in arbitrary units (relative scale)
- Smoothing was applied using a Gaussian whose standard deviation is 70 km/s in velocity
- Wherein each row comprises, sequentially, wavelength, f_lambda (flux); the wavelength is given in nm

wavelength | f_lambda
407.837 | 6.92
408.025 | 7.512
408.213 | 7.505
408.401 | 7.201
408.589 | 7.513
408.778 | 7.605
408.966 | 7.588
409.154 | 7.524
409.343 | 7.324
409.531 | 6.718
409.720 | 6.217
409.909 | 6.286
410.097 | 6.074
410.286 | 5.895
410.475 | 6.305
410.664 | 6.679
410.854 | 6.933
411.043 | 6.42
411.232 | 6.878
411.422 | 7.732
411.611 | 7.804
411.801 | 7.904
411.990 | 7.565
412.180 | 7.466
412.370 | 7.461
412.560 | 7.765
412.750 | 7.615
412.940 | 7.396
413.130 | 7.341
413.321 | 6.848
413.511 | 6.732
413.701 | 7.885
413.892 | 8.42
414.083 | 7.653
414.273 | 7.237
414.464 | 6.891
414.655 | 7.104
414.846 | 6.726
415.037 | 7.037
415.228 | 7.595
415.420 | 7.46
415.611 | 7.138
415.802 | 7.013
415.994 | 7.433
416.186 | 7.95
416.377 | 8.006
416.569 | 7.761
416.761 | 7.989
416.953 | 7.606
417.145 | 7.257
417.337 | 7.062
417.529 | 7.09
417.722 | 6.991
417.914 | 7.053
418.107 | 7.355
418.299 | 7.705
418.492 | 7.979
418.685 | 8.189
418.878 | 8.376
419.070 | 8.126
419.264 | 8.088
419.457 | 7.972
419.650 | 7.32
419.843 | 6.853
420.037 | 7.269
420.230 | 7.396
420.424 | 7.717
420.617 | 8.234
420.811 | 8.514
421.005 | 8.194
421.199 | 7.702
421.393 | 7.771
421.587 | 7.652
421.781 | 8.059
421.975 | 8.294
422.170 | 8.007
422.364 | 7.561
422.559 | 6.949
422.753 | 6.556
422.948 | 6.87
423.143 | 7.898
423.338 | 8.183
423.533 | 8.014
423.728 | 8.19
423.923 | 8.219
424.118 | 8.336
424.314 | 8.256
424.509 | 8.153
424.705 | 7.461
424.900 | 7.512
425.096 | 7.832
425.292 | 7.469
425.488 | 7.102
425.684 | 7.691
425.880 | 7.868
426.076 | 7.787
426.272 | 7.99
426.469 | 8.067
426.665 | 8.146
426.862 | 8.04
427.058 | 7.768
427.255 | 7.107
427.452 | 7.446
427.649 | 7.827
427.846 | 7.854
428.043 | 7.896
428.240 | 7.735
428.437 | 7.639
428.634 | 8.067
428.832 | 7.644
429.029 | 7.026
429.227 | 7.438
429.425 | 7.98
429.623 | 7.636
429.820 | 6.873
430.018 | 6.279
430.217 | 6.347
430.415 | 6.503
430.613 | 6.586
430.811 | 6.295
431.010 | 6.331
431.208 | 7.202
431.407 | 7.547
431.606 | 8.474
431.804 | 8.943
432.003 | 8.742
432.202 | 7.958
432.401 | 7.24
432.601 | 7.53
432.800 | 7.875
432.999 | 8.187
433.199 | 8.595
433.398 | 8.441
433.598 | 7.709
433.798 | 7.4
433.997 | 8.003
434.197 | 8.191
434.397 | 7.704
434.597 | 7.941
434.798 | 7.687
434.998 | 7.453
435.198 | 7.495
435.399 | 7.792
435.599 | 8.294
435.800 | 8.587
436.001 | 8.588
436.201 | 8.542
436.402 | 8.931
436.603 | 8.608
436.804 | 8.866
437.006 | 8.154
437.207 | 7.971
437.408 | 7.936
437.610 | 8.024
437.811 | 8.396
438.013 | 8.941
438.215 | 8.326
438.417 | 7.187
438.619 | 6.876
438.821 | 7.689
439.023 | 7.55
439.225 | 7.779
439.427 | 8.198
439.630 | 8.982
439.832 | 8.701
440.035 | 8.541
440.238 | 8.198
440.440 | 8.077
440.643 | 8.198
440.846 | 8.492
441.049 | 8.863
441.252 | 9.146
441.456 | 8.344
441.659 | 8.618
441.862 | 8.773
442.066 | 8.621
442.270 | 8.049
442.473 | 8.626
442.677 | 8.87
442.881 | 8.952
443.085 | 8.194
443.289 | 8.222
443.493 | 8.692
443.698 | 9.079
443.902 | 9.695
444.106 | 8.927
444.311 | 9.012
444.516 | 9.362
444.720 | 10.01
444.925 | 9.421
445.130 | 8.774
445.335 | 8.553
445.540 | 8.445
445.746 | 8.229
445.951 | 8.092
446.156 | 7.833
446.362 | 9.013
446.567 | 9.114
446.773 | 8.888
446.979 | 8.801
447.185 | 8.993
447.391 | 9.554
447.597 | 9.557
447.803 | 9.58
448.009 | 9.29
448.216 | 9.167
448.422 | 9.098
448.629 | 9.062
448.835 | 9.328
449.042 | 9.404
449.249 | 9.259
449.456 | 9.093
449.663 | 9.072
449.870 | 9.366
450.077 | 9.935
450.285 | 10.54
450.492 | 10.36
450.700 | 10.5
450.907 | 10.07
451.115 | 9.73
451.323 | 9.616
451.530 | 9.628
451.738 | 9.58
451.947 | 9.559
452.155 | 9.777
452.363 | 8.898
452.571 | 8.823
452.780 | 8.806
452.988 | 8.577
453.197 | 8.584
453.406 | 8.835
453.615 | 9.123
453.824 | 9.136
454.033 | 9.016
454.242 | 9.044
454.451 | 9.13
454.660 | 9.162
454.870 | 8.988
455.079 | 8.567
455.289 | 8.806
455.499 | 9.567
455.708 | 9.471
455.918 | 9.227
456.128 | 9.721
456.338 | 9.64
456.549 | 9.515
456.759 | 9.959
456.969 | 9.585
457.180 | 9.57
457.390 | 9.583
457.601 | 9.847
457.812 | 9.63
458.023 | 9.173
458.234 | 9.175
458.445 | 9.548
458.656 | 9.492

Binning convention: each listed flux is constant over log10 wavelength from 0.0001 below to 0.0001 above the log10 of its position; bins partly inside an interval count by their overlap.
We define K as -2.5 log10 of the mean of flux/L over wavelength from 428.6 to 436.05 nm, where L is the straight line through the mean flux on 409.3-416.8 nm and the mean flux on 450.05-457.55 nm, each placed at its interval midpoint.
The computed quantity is 0.08 mag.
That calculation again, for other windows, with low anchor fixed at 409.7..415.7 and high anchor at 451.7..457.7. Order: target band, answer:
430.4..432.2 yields 0.08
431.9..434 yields 0.03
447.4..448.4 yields -0.06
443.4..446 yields -0.03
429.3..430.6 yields 0.16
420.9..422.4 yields -0.05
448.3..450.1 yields -0.04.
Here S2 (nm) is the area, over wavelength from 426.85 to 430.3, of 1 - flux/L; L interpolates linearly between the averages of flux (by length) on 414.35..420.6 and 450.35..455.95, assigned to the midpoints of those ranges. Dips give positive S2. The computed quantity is 0.25 nm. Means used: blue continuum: 7.49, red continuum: 9.29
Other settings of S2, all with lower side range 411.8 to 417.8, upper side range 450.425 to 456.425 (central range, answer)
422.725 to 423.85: 0.019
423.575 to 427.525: 0.055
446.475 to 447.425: -0.005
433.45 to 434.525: 0.067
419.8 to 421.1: -0.015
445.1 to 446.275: 0.082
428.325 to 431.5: 0.413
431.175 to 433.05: 0.061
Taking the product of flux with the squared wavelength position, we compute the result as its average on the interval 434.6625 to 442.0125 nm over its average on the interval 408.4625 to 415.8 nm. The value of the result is 1.3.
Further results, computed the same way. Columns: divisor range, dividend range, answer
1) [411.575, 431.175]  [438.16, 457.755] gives 1.35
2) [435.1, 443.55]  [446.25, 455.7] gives 1.17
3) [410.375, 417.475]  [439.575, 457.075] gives 1.45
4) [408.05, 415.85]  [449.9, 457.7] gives 1.59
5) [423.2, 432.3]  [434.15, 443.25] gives 1.14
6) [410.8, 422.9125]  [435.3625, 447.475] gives 1.27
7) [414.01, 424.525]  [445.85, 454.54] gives 1.40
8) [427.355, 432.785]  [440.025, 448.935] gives 1.27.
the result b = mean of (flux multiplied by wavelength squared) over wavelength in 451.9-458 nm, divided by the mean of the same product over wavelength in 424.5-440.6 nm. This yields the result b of 1.31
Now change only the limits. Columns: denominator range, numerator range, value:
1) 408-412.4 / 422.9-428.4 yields 1.19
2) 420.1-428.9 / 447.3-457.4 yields 1.37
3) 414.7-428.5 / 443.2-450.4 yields 1.33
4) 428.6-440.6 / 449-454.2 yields 1.29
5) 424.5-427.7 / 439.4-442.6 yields 1.19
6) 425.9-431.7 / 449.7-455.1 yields 1.40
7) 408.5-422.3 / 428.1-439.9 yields 1.15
